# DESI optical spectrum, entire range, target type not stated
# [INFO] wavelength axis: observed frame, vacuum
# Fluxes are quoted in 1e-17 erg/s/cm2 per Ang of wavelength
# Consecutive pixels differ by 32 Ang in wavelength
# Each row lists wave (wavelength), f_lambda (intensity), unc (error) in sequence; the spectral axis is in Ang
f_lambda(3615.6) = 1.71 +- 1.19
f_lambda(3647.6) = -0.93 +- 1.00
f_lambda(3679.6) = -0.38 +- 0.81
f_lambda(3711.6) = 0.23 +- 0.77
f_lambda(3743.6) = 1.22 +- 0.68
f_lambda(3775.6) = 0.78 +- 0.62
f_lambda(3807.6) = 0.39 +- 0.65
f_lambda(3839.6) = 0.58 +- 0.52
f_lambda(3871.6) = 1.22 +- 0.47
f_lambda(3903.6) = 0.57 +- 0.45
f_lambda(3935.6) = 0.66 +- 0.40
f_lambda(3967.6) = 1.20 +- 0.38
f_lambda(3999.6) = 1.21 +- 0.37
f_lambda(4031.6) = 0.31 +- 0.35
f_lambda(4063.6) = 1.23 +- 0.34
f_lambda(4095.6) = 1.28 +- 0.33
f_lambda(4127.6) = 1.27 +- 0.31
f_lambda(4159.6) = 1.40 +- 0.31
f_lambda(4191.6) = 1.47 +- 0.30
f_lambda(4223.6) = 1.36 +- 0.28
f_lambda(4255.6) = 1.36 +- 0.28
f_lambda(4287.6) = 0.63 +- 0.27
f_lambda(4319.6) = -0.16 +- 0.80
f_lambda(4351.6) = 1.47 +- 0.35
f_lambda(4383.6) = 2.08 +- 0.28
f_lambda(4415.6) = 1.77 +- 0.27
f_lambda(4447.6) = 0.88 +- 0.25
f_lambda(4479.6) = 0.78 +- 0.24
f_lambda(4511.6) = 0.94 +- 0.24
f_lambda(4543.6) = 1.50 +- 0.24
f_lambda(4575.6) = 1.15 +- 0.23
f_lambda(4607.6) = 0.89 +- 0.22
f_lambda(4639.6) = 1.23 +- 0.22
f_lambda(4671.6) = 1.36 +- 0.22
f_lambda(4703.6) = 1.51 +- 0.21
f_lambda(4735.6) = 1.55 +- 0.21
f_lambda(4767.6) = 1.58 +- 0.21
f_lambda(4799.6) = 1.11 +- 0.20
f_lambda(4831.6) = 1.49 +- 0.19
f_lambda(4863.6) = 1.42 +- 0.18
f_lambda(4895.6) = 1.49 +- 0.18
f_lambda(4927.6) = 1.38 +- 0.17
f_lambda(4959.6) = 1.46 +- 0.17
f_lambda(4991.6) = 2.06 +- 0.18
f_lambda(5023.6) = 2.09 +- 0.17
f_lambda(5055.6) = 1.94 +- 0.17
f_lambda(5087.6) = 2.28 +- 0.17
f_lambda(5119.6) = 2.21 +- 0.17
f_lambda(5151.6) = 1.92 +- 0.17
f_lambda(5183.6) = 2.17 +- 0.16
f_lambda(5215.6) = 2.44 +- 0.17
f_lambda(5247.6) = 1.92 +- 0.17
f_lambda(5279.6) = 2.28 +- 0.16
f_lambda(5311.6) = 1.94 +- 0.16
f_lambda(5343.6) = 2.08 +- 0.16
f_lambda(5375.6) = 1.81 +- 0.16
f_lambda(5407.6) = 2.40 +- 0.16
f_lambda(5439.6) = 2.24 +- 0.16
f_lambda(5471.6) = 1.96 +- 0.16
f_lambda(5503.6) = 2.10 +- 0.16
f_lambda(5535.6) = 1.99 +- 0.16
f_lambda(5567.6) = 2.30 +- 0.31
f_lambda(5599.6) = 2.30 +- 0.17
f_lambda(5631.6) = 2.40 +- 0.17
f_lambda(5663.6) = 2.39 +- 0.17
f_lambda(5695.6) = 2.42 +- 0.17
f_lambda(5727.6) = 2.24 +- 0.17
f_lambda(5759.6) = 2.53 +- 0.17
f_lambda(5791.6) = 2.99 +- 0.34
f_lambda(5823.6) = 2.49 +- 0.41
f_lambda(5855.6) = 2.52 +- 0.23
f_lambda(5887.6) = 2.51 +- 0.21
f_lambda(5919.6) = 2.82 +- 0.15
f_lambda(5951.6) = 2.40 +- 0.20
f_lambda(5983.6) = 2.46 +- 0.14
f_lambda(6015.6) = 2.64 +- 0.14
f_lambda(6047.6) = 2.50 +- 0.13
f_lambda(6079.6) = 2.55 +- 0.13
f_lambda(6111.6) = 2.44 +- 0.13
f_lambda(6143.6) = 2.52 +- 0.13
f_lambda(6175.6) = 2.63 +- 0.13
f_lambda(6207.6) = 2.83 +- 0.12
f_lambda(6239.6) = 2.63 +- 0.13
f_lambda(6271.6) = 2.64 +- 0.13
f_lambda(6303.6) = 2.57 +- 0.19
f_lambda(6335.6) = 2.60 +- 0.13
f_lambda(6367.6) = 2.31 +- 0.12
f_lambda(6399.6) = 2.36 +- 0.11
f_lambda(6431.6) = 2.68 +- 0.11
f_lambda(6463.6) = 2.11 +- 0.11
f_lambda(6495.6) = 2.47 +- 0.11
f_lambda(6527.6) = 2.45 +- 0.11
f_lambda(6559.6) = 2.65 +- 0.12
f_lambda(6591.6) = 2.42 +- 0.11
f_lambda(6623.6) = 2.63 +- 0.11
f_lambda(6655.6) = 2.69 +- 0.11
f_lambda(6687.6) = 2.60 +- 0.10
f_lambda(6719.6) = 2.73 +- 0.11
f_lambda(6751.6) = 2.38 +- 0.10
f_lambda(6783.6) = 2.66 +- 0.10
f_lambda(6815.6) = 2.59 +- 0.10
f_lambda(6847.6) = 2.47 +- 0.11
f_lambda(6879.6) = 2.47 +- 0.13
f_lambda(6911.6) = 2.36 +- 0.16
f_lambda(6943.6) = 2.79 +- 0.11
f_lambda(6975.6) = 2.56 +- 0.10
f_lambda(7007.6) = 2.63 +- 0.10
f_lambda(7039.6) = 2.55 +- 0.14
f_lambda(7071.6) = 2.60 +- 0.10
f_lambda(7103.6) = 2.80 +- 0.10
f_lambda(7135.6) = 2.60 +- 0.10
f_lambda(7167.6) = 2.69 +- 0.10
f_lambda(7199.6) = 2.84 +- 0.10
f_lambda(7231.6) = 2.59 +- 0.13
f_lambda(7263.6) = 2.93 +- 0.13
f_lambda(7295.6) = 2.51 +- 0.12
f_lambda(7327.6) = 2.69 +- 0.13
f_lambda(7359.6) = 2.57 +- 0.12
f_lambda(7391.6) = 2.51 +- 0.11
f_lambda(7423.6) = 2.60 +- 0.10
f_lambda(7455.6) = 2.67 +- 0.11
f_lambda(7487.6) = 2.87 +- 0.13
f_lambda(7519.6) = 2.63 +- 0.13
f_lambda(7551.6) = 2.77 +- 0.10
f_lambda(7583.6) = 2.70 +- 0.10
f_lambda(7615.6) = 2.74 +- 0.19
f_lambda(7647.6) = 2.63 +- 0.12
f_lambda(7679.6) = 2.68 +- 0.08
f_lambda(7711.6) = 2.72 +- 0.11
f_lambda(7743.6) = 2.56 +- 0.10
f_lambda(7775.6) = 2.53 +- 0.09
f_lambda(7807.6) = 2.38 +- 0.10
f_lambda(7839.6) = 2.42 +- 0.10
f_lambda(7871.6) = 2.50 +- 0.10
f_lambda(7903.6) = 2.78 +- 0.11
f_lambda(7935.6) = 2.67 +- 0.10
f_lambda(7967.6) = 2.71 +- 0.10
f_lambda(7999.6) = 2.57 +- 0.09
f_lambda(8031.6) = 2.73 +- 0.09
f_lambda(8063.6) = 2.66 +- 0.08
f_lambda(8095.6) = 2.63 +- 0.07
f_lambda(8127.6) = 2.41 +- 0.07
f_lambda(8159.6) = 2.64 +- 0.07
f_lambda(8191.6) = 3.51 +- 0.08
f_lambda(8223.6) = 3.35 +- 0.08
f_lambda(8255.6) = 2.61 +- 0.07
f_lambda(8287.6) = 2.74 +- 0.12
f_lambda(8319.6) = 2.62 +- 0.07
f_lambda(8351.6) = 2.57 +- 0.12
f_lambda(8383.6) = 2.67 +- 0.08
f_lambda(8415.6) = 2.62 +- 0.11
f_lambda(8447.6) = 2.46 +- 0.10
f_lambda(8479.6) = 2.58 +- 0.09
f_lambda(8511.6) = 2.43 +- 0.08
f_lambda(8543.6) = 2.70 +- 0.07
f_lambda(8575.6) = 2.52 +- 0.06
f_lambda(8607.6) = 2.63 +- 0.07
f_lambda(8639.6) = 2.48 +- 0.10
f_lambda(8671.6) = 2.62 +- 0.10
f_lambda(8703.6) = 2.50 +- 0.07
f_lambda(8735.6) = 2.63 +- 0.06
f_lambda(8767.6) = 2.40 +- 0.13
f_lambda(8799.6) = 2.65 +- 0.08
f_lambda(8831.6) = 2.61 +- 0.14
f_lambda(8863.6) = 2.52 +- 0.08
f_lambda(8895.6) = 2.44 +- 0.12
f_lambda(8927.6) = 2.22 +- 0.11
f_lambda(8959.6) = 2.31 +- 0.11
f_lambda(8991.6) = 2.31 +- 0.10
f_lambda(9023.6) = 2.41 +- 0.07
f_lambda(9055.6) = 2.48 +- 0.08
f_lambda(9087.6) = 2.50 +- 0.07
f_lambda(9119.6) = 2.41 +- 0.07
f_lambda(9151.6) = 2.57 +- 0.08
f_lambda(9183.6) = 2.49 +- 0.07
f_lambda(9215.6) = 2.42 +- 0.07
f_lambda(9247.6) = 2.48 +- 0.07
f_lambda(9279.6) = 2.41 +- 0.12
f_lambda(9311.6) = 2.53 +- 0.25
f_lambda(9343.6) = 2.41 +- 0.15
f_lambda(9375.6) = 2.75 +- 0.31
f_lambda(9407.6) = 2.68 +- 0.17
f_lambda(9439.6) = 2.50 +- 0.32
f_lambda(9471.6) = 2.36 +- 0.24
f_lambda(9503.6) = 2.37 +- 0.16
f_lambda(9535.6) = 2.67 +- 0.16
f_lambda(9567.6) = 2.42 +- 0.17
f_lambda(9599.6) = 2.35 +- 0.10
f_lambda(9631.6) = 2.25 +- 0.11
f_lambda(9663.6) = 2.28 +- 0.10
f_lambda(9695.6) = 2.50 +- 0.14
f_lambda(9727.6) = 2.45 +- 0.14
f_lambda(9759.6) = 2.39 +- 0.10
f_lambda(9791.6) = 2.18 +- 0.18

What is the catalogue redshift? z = 0.250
